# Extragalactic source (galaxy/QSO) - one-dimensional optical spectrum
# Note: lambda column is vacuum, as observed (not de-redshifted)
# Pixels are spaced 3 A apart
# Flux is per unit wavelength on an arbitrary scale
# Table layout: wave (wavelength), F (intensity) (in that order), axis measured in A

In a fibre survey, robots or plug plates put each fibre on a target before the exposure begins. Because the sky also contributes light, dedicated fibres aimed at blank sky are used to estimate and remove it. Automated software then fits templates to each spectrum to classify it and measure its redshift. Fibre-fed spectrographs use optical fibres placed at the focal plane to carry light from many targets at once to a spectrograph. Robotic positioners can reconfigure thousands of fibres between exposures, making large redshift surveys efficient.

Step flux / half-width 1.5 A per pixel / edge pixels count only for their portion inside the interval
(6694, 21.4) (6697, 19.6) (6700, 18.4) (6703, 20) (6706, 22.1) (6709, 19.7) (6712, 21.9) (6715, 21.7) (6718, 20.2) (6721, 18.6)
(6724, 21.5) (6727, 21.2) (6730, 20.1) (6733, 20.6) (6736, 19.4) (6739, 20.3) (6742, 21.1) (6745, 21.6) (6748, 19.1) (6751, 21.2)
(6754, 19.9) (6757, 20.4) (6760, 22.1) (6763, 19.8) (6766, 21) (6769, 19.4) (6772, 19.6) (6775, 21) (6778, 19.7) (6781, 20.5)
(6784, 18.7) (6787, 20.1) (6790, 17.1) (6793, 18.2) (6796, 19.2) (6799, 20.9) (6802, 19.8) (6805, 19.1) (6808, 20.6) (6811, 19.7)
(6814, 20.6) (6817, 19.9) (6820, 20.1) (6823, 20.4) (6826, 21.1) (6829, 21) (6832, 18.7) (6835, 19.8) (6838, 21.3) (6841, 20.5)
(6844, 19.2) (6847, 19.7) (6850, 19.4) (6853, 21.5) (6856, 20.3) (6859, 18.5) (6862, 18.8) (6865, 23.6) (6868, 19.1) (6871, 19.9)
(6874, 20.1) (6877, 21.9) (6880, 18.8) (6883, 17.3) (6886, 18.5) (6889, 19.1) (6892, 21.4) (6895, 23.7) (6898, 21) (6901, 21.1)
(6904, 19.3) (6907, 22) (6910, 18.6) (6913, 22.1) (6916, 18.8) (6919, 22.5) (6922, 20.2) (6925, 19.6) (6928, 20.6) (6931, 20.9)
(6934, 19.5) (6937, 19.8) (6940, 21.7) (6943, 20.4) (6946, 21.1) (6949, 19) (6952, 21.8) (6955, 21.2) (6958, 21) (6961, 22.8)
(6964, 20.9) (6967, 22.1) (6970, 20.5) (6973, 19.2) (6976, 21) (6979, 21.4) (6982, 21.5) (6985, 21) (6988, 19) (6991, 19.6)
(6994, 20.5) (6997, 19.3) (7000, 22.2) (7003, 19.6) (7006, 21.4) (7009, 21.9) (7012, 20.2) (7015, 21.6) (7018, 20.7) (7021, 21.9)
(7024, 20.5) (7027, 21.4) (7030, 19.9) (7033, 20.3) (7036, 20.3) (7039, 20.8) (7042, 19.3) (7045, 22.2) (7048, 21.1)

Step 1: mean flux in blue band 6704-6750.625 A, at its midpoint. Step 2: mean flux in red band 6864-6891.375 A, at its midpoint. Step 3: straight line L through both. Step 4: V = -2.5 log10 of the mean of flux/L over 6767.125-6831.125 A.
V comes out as 0.021 mag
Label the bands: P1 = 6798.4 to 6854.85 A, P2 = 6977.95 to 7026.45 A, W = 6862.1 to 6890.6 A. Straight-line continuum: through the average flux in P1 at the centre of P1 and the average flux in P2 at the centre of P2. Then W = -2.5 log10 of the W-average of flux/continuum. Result 0.03 mag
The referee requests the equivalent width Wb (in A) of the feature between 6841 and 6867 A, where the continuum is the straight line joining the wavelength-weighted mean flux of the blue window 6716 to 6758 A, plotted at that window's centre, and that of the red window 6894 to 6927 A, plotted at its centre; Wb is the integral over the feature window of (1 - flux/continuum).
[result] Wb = 0.6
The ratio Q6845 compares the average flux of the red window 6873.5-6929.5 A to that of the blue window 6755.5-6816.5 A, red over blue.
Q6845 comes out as 1.0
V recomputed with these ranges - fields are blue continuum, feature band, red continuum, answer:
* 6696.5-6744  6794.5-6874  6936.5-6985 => 0.03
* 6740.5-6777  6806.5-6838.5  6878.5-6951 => 0.01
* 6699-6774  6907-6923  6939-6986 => 0.02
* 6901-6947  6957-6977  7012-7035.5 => -0.02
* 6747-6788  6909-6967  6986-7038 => -0.01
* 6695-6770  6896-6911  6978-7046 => 0.00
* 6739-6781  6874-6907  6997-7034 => 0.02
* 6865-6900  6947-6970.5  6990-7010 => -0.04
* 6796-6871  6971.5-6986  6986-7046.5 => -0.01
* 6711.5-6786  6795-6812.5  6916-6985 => 0.03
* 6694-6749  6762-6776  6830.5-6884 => 0.01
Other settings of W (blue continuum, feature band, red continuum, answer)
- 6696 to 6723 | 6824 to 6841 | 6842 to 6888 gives -0.028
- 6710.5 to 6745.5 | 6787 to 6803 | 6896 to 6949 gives 0.082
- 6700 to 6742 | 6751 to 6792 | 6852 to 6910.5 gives 0.024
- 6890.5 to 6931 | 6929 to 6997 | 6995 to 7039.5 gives 0.007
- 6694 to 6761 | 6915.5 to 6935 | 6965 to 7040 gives 0.013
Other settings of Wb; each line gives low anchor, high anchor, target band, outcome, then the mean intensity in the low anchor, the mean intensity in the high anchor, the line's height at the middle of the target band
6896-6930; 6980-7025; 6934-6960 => -0.10 A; 20.6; 20.7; 20.6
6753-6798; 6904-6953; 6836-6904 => 0.10 A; 19.8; 20.5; 20.2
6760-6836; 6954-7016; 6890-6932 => -0.74 A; 19.9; 20.8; 20.5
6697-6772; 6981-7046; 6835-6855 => 0.29 A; 20.4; 20.7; 20.5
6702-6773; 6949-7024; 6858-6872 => 0.46 A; 20.5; 20.9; 20.7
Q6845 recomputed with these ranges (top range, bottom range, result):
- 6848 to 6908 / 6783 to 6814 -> 1.04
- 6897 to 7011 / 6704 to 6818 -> 1.02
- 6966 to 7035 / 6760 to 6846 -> 1.04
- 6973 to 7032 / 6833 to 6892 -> 1.04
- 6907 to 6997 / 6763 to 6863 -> 1.04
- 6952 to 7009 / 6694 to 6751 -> 1.02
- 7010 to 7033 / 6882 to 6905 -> 1.03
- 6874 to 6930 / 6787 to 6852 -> 1.03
